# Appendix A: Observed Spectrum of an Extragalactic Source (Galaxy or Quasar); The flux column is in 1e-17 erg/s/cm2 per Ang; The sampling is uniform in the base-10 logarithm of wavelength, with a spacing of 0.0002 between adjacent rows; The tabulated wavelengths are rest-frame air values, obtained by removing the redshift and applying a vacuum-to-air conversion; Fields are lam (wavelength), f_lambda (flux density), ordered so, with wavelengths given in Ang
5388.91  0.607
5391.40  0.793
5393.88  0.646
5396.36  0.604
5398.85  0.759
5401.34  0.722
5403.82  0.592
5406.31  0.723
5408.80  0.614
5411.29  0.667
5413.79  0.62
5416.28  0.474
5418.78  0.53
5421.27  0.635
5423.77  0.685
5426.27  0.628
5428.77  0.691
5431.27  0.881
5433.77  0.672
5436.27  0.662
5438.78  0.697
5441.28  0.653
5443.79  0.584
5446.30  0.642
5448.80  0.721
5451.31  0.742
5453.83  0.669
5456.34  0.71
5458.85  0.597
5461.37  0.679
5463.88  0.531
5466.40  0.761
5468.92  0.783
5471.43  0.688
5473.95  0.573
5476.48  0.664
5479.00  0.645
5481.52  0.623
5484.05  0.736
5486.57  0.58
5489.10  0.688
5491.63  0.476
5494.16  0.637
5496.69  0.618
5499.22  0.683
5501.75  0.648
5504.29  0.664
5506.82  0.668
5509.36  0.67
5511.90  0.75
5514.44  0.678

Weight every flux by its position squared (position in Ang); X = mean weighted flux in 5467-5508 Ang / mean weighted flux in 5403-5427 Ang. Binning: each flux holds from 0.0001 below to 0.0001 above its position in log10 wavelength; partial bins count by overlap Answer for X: 1.1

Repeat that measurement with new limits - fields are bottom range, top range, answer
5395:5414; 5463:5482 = 1.02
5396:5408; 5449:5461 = 1.02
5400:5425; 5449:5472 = 1.11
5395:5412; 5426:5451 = 1.04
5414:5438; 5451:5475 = 1.05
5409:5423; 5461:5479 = 1.15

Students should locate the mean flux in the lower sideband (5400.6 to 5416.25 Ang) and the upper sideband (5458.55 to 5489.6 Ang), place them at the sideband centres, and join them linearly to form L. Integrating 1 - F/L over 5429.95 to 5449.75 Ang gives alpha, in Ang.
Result -1.2 Ang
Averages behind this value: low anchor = 0.64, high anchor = 0.659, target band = 0.689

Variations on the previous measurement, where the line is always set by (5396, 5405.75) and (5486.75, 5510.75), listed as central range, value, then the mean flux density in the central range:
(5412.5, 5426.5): 1.62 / 0.593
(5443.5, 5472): -1.05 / 0.679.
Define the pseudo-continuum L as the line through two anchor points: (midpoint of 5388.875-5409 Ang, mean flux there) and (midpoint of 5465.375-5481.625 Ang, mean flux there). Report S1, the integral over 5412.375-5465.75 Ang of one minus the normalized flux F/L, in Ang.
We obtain 2.0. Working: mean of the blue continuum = 0.68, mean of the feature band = 0.654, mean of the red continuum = 0.679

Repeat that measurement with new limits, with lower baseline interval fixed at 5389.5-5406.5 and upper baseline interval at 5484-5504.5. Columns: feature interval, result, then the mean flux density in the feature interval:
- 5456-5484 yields -0.8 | 0.661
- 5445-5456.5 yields -0.7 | 0.695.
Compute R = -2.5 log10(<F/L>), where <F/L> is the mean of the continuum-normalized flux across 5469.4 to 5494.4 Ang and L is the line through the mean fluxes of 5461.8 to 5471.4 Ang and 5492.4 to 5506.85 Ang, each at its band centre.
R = 0.06 mag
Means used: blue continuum 0.691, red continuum 0.646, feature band 0.636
